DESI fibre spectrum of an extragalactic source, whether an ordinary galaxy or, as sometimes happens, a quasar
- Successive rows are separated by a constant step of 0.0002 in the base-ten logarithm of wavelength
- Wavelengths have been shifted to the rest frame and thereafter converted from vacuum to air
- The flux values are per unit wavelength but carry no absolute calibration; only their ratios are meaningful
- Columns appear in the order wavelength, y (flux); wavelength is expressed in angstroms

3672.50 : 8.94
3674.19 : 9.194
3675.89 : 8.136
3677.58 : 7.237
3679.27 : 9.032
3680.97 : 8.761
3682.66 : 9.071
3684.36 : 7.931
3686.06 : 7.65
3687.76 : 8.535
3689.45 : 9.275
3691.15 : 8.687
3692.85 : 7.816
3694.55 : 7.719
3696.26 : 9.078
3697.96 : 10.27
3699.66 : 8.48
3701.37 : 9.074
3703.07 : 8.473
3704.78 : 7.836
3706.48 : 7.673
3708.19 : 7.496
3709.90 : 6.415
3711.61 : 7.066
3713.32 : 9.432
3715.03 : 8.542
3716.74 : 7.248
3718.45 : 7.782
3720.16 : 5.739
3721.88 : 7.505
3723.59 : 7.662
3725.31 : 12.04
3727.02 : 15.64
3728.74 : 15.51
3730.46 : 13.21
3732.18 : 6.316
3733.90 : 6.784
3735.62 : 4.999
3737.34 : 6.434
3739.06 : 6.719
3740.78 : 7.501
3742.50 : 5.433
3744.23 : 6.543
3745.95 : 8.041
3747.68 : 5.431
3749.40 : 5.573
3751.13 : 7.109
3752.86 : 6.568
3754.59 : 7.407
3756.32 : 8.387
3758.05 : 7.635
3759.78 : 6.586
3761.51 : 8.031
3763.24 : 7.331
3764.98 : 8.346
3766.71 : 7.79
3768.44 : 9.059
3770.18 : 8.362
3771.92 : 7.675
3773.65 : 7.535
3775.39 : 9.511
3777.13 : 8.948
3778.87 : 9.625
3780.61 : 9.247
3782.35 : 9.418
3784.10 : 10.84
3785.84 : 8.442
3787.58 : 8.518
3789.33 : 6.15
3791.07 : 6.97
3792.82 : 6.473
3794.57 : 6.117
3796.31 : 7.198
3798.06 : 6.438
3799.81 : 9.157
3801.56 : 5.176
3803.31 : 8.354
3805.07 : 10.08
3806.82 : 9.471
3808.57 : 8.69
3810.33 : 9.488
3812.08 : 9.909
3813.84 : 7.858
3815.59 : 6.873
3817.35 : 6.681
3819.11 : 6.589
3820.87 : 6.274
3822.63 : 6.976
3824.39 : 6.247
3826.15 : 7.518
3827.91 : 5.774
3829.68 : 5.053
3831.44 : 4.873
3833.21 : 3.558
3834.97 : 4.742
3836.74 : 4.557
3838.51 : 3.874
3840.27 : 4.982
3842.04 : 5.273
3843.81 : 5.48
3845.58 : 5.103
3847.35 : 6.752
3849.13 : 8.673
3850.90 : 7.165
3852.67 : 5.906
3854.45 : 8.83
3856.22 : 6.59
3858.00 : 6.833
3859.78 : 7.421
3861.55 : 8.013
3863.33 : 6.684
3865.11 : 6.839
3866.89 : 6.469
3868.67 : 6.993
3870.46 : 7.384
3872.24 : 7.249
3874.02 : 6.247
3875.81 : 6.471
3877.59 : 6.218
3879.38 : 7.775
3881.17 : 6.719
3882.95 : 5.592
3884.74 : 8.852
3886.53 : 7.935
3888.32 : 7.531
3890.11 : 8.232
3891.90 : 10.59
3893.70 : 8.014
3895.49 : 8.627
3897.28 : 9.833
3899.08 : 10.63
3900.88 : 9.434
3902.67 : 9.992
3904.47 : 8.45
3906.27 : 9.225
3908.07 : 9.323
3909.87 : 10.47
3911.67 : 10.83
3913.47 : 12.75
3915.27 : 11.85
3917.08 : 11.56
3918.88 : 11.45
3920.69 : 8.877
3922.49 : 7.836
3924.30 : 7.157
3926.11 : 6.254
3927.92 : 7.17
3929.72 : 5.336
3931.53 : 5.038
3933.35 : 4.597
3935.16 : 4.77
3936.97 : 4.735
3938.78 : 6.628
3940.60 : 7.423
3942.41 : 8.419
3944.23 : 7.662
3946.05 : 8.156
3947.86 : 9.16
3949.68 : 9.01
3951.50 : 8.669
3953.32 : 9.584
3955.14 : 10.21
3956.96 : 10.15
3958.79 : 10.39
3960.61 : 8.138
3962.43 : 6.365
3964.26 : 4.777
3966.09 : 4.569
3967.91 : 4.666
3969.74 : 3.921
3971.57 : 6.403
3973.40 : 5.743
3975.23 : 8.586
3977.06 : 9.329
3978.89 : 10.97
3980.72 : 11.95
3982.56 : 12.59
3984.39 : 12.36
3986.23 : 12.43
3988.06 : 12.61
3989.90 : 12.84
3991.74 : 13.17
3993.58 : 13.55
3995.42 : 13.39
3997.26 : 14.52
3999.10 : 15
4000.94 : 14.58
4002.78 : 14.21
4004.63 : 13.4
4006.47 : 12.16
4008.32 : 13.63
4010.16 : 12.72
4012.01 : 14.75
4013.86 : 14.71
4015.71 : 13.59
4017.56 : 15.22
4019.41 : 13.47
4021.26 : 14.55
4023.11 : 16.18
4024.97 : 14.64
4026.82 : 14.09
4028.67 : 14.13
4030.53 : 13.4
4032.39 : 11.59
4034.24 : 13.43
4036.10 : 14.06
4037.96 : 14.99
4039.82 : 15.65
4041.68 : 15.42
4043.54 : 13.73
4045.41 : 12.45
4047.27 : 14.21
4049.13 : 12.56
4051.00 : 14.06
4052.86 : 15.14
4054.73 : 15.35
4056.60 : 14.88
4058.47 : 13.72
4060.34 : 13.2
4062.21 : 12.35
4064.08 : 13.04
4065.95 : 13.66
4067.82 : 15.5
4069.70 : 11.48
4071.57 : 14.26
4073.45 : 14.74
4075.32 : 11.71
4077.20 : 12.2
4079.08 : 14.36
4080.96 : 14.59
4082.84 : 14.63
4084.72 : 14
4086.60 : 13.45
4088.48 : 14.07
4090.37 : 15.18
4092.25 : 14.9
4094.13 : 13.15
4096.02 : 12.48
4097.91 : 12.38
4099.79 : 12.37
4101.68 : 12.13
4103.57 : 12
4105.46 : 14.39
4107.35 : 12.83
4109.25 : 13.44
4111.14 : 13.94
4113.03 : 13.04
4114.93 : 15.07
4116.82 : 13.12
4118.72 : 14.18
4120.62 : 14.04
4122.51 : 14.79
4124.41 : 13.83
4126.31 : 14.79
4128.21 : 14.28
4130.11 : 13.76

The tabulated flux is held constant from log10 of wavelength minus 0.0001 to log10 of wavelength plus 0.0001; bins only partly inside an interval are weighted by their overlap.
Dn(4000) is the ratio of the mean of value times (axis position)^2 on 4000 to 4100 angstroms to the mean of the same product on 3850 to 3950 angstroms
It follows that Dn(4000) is 1.88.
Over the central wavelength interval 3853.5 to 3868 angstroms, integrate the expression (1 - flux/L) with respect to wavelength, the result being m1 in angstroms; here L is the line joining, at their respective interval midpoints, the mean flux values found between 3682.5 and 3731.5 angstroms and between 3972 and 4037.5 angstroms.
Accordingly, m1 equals 5.0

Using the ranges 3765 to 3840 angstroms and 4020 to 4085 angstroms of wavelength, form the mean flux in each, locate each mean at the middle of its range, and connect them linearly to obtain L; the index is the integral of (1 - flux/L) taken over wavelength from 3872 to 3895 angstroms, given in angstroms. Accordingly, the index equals 4.9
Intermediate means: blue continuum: 7.42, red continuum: 13.9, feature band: 7.52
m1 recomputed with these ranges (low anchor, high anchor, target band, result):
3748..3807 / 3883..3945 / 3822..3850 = 8.8 angstroms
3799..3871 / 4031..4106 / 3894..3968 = 9.2 angstroms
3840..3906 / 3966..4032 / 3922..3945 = 8.1 angstroms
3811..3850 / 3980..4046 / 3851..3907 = 2.5 angstroms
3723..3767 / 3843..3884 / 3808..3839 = 3.6 angstroms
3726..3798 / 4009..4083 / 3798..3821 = 2.5 angstroms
